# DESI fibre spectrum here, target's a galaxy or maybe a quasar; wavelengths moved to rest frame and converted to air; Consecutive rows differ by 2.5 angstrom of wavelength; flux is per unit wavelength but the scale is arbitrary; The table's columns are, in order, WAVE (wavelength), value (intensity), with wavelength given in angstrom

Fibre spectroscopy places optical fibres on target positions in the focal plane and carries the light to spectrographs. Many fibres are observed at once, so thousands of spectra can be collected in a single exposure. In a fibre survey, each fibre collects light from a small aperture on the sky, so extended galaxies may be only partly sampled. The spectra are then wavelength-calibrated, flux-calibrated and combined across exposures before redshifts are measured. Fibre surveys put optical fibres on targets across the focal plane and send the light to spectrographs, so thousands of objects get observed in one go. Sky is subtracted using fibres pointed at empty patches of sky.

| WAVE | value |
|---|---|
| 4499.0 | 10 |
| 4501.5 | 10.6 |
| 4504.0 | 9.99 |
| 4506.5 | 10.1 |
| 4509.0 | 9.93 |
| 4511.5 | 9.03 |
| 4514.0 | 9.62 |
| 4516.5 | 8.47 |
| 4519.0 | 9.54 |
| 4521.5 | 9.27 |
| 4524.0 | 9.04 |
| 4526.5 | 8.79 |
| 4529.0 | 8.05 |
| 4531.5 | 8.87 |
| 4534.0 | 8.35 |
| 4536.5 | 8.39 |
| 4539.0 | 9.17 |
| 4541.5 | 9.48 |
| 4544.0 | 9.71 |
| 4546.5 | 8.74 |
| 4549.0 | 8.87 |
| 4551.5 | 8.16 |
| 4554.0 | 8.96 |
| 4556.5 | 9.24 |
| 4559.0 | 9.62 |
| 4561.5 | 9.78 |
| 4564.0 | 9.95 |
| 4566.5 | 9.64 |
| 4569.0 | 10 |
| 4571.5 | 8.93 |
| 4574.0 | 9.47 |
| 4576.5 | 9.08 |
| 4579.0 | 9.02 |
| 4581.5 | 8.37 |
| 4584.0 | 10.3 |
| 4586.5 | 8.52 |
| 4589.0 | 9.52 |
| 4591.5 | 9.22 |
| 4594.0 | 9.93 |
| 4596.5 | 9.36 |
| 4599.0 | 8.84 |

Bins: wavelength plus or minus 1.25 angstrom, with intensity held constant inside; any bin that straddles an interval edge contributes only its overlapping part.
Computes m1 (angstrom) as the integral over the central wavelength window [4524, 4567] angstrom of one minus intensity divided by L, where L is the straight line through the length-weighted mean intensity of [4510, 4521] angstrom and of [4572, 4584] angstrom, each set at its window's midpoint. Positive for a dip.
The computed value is 0.6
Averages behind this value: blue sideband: 9.19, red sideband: 9.12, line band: 9.03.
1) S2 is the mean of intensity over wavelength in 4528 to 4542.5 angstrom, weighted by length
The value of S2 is 8.72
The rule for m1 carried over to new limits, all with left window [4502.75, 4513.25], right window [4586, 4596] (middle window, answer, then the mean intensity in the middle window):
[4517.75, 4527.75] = 0.54 angstrom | 9.16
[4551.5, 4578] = 0.23 angstrom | 9.4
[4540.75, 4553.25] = 0.78 angstrom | 8.97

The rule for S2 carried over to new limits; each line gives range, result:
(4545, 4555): 8.7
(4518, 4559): 8.93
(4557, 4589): 9.39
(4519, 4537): 8.75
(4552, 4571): 9.52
